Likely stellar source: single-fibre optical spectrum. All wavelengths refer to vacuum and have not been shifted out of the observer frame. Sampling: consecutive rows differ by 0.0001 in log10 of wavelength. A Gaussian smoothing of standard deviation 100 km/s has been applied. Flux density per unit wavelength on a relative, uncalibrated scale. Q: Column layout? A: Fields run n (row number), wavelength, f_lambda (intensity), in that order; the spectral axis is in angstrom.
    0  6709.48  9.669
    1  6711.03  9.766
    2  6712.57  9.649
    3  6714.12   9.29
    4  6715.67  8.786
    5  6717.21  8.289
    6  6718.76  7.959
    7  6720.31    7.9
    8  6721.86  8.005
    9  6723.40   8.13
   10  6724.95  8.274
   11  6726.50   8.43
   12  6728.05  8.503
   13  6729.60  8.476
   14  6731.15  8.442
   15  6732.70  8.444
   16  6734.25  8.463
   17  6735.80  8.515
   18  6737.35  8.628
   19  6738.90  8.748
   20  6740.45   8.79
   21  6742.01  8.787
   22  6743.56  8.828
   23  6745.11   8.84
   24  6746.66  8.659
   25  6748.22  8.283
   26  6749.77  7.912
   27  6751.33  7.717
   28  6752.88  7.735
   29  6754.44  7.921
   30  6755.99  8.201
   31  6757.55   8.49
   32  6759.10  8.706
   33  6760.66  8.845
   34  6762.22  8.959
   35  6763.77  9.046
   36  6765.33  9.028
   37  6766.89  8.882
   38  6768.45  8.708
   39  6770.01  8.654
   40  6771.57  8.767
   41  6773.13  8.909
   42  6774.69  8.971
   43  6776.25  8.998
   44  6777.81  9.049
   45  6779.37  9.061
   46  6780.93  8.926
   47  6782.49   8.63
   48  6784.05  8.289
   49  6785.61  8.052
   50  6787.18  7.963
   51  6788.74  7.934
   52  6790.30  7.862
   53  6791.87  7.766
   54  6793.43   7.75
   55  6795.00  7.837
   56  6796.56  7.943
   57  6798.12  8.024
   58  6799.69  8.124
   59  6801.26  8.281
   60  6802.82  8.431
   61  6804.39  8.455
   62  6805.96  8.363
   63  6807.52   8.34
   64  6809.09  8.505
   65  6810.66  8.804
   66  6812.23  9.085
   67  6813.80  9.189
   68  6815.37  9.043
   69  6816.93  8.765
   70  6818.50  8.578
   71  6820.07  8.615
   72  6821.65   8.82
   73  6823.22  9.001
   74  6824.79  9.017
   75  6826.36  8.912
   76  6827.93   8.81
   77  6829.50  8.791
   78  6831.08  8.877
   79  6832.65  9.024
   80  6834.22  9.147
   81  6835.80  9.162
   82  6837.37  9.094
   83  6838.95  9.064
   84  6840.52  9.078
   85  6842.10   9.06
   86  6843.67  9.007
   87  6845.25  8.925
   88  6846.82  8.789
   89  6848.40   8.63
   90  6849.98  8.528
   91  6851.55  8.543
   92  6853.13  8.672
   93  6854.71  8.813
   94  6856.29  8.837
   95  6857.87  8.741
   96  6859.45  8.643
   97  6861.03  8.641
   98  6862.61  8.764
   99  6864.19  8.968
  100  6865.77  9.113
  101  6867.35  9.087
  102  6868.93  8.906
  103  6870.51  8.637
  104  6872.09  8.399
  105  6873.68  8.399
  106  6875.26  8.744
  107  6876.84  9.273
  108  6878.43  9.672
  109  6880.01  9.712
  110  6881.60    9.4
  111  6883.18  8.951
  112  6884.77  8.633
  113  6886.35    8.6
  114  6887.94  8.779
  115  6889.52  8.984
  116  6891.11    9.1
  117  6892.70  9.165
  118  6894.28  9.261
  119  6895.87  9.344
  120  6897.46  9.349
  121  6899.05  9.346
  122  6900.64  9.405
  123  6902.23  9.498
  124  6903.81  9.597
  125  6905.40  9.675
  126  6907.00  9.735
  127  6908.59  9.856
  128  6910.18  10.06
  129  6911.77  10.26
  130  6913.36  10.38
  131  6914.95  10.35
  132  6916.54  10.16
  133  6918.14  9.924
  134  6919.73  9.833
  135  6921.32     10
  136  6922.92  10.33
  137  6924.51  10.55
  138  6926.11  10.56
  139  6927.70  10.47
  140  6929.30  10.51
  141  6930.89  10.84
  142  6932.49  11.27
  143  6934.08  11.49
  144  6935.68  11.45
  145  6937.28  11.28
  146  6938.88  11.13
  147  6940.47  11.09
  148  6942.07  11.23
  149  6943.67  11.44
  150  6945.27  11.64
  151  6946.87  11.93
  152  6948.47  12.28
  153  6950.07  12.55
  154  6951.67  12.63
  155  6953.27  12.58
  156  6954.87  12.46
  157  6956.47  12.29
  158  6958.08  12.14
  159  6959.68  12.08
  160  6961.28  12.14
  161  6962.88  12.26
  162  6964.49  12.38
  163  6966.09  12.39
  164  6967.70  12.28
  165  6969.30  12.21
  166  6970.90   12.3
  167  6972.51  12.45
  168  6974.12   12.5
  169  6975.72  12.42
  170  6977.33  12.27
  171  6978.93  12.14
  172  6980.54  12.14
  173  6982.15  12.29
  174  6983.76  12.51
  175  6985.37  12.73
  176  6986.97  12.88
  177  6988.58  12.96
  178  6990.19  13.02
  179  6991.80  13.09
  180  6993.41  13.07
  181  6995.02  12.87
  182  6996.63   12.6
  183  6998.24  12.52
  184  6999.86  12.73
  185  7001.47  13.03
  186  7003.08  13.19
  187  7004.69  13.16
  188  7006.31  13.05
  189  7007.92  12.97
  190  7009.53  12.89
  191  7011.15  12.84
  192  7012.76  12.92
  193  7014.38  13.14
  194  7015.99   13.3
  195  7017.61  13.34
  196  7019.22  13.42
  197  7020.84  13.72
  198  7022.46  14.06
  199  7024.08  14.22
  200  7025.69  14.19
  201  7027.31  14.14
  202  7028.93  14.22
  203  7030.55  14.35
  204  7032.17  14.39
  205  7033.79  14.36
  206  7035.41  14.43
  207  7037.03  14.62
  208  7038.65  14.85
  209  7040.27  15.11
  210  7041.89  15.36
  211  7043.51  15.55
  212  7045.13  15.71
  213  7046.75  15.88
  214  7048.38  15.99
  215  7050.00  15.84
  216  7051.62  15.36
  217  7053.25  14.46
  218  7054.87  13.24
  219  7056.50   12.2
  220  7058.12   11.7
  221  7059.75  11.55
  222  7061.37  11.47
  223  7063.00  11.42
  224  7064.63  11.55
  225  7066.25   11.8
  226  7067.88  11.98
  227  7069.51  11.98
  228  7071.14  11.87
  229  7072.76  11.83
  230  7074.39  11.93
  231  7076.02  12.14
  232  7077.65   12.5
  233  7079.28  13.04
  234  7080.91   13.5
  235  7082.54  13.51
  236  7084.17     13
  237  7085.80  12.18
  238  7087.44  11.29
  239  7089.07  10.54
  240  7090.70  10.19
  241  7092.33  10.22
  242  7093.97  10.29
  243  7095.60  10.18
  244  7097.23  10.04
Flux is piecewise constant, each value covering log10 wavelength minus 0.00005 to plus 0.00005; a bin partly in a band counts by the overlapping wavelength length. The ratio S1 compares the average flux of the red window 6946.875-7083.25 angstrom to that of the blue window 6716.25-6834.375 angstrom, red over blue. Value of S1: 1.54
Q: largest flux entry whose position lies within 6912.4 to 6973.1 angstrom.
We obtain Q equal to 12.63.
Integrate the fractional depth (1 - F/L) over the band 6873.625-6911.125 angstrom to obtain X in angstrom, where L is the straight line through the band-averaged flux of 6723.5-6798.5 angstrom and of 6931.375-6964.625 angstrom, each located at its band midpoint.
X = 5.4 angstrom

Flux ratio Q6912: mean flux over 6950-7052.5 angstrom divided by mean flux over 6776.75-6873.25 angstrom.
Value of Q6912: 1.54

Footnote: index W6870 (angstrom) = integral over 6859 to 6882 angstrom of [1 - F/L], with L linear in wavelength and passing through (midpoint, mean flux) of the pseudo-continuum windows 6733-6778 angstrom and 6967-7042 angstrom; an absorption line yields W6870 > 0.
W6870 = 3.8 angstrom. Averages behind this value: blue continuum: 8.61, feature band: 8.95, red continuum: 13.2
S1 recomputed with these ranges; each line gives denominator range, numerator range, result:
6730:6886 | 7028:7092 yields 1.52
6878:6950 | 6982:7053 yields 1.36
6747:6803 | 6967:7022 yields 1.52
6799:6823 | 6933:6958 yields 1.37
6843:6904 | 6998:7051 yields 1.57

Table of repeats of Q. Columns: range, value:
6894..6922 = 10.38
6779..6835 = 9.189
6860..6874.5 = 9.113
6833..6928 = 10.56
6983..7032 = 14.35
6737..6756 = 8.84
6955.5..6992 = 13.09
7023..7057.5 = 15.99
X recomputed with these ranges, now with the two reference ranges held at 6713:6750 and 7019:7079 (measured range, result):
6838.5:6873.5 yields 5.64 angstrom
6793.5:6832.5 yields 4.80 angstrom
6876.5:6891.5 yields 2.52 angstrom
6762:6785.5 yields 0.86 angstrom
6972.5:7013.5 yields -0.15 angstrom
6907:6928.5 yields 2.43 angstrom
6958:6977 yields -0.02 angstrom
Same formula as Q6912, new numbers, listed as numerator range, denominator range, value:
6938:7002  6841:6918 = 1.35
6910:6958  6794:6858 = 1.28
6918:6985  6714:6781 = 1.37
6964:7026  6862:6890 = 1.44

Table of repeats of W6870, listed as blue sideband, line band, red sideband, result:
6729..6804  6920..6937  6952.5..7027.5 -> 1.3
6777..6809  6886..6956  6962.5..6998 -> 4.5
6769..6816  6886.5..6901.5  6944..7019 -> 2.1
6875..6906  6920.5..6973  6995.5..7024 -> -2.7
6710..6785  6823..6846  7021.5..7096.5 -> 2.0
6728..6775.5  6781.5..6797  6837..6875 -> 1.1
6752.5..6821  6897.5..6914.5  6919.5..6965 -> 1.6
